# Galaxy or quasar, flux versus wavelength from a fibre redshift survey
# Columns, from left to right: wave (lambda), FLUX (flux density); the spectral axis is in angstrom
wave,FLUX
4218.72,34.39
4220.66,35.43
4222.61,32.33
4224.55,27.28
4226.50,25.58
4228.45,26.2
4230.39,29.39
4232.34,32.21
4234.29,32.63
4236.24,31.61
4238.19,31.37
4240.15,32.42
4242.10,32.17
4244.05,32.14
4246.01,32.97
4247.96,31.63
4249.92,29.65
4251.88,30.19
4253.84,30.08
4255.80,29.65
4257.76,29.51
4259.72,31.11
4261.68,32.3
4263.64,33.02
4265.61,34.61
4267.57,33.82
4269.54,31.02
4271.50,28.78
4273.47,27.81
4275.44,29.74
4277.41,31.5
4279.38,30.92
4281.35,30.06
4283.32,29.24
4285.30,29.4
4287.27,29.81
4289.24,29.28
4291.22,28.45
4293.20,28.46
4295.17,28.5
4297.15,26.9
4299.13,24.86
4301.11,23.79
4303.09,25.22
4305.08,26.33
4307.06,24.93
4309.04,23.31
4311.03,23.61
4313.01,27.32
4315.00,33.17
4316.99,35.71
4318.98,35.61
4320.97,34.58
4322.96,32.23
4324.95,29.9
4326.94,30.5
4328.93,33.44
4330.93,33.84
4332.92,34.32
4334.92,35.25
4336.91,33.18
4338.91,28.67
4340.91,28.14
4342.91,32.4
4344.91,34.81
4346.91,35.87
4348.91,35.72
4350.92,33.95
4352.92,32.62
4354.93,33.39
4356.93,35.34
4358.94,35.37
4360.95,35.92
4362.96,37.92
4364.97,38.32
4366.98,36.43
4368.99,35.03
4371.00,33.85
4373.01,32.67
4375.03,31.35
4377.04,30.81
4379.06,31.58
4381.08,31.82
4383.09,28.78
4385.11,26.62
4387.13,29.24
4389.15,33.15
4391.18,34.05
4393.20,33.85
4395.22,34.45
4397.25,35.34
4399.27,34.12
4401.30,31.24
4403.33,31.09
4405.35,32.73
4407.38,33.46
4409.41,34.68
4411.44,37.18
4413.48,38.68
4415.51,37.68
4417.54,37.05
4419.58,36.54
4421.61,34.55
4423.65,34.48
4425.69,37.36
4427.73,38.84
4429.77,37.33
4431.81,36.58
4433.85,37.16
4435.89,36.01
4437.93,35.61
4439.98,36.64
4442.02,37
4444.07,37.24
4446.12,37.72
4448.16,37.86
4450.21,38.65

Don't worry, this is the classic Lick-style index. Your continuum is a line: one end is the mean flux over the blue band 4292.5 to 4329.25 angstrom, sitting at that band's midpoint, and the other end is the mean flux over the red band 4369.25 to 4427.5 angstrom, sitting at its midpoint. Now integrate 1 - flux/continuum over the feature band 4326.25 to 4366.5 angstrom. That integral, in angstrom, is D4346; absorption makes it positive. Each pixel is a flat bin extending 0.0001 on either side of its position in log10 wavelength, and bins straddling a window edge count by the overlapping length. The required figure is -4.3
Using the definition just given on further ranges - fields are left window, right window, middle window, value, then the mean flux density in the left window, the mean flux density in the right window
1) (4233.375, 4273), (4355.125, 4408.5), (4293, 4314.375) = 4.3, 31.5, 33.3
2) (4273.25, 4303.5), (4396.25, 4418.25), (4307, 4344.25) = -1.0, 28.4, 34.8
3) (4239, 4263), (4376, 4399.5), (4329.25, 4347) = -0.7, 31.2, 31.9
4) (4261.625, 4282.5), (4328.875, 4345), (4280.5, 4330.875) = 4.4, 31.2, 32.5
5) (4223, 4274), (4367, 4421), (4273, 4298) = 1.7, 30.8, 33.4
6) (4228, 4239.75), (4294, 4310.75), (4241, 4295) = -4.8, 30.9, 25.4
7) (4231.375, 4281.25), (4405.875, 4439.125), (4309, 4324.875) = 1.0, 31.3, 36.4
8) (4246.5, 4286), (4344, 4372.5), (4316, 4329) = 0.2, 30.7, 35.3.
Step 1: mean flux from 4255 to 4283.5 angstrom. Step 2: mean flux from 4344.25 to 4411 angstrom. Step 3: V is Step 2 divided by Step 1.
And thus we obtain 1.08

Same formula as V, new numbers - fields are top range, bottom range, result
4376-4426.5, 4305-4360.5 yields 1.05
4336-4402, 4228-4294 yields 1.08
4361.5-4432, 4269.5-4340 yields 1.15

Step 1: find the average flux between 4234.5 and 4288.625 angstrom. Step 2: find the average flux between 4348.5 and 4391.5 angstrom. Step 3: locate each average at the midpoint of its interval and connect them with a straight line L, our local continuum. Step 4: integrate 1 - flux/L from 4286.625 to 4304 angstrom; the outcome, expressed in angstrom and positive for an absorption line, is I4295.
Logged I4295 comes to 2.5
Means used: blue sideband 31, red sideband 33.3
